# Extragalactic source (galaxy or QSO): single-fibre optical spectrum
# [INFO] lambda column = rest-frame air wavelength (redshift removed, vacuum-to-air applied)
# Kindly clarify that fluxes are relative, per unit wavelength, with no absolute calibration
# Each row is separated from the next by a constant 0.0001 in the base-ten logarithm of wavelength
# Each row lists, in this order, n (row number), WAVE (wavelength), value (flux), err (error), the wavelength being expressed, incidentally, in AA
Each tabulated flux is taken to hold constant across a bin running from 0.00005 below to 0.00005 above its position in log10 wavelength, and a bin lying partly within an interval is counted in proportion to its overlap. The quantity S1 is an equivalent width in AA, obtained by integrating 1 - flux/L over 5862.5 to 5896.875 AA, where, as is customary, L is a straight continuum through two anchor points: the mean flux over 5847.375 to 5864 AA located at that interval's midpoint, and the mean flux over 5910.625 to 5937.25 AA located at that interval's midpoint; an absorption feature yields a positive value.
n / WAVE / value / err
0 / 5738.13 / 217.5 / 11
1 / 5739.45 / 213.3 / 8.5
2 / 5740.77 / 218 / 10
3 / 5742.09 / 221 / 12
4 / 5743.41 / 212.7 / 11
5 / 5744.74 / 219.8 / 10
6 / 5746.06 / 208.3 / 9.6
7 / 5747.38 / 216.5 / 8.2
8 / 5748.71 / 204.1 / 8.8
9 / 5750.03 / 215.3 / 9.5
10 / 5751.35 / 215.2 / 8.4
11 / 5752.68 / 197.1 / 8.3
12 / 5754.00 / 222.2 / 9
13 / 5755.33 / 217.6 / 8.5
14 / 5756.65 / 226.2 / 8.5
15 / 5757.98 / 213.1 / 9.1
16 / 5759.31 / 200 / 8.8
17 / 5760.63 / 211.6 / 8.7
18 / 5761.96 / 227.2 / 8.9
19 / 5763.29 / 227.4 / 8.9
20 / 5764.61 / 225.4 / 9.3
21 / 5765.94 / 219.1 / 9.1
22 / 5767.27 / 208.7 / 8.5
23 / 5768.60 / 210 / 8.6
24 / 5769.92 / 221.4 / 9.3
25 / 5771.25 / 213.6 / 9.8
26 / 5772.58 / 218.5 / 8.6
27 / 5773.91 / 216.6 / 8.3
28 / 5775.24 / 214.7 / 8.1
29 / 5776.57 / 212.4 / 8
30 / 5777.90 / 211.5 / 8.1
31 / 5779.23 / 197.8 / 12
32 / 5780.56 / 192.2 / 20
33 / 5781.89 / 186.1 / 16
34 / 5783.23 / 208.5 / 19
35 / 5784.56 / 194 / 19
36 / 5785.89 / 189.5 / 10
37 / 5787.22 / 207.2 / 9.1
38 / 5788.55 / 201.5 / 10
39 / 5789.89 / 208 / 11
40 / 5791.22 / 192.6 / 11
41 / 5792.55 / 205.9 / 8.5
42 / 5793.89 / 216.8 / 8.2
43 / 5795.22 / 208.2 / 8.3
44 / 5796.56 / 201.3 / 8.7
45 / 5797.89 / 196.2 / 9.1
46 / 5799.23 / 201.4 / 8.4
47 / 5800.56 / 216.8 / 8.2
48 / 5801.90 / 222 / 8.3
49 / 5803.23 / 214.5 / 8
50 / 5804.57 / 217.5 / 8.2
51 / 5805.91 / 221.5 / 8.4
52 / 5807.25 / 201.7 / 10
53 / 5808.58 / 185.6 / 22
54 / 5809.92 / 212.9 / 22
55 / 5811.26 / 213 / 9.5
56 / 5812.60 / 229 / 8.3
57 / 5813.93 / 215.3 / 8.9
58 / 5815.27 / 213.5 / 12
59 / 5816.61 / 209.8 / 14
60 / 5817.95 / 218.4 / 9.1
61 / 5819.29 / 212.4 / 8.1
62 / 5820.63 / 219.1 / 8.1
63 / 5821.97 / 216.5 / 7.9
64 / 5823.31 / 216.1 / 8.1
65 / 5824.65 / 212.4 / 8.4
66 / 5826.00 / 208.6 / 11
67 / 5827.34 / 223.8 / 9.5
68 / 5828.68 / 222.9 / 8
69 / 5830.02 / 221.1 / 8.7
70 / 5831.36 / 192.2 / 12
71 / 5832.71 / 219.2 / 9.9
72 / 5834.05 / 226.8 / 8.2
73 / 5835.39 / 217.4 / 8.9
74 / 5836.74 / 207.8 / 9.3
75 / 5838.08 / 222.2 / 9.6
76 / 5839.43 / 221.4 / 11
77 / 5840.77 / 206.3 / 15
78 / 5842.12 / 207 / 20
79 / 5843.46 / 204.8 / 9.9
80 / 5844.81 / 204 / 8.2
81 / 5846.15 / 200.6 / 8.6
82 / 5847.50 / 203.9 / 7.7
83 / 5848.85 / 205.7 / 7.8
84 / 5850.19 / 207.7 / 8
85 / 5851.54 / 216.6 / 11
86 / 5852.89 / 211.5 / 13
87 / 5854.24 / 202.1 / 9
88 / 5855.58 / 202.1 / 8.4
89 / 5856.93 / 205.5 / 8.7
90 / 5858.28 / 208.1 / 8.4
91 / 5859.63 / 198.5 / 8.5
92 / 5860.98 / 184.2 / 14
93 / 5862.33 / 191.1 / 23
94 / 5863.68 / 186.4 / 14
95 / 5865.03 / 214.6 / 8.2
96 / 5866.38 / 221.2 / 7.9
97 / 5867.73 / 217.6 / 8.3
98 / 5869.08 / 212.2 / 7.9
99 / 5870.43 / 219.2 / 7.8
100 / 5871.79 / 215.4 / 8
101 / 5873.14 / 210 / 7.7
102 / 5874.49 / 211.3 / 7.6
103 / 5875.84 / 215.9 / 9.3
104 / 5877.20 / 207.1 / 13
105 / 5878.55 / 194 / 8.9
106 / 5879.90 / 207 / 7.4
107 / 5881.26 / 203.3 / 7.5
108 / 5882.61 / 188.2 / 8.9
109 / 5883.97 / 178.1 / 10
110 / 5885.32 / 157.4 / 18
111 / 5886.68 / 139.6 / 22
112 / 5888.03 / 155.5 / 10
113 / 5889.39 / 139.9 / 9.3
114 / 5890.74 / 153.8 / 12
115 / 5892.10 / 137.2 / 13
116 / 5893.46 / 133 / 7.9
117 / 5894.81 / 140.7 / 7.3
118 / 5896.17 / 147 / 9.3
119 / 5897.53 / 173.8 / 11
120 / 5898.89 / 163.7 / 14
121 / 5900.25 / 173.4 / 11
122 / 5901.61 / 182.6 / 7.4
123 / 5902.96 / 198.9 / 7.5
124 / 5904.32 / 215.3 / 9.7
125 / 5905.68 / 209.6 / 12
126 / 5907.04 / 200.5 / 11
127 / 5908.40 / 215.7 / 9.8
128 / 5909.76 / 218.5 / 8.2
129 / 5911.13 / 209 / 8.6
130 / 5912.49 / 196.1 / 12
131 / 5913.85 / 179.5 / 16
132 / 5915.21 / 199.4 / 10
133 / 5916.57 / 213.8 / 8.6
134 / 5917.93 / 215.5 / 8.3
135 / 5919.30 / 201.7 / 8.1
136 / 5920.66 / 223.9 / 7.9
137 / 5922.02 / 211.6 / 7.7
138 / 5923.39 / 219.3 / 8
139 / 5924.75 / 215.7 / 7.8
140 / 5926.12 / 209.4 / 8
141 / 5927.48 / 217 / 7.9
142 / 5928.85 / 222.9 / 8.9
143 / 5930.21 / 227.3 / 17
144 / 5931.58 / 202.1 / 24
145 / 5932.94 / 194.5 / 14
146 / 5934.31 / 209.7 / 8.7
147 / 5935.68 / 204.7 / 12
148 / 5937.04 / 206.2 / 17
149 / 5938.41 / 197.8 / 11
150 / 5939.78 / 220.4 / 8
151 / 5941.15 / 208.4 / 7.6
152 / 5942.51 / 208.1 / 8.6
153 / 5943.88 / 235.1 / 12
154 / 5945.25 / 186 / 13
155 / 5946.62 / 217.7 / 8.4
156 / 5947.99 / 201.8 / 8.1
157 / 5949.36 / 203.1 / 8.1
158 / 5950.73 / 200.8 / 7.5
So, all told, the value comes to 3.4 AA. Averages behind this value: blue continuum 202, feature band 184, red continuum 209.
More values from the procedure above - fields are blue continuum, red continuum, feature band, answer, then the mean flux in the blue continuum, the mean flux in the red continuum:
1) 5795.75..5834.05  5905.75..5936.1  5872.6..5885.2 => 0.7 AA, 213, 209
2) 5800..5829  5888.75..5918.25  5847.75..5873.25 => -1.1 AA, 215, 182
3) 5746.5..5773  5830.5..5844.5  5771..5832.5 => 1.2 AA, 215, 212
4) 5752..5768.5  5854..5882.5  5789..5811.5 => 0.5 AA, 216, 206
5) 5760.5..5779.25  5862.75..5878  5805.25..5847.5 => 0.2 AA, 216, 211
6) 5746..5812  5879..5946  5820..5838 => -1.1 AA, 210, 193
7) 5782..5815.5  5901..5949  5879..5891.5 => 2.3 AA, 207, 208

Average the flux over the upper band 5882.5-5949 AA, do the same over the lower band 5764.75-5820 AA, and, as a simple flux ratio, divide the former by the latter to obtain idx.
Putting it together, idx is 0.93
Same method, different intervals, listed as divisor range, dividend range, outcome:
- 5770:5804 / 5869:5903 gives 0.86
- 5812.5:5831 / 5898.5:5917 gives 0.92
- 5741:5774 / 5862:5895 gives 0.87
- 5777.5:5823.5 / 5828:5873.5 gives 1.01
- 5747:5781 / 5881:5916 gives 0.83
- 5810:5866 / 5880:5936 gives 0.91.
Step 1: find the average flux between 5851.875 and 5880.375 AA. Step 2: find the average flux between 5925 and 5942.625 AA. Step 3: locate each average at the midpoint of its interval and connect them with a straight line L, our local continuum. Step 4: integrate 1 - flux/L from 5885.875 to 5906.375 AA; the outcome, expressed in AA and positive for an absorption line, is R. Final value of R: 4.3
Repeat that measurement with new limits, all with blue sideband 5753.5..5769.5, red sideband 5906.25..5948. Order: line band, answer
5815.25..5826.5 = 0.0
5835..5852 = 0.3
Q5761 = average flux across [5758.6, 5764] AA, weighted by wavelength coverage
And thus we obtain 217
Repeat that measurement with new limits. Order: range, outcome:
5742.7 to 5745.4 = 216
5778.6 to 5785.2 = 196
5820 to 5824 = 217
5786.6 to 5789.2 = 205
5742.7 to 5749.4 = 212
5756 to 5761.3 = 212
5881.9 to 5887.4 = 166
